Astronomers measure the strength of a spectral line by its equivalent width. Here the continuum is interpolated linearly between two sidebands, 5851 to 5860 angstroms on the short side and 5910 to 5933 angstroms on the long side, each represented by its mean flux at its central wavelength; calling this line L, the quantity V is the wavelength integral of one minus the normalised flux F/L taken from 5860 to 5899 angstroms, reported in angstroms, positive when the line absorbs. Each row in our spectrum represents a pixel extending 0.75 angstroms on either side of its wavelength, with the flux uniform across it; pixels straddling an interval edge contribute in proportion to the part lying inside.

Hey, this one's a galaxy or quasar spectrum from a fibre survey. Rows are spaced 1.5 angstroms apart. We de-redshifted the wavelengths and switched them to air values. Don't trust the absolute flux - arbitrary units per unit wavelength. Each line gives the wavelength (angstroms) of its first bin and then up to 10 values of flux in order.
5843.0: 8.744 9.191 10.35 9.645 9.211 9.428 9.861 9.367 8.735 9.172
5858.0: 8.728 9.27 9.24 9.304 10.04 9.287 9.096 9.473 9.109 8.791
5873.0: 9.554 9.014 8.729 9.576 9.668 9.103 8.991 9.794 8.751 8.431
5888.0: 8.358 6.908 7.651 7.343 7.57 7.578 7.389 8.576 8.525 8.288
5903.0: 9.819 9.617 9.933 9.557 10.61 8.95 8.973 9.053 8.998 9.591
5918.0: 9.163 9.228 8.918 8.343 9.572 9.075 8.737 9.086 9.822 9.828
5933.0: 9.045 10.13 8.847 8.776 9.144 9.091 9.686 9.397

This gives 1.8 angstroms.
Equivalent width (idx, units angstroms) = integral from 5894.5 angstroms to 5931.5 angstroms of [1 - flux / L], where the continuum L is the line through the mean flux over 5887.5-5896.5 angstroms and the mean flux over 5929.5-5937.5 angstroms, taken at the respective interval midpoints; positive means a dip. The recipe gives -2.5 angstroms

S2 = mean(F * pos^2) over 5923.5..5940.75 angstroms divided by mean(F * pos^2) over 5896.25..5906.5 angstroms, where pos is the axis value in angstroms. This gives 1.1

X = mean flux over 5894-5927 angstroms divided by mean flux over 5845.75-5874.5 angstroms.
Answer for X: 1.0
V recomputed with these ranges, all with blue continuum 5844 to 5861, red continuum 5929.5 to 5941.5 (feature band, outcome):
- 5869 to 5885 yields 0.23 angstroms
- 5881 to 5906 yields 2.52 angstroms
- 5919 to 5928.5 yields 0.36 angstroms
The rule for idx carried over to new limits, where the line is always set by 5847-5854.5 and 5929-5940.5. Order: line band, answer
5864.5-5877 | 0.4 angstroms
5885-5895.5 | 1.8 angstroms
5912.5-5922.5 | 0.3 angstroms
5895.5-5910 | 0.5 angstroms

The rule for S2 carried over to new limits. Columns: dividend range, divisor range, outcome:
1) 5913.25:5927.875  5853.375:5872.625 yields 1.00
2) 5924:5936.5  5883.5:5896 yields 1.19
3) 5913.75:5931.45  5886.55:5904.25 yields 1.15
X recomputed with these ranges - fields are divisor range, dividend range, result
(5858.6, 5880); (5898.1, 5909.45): 1.01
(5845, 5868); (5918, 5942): 0.98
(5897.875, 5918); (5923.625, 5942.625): 1.00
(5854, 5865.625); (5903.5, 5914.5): 1.03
